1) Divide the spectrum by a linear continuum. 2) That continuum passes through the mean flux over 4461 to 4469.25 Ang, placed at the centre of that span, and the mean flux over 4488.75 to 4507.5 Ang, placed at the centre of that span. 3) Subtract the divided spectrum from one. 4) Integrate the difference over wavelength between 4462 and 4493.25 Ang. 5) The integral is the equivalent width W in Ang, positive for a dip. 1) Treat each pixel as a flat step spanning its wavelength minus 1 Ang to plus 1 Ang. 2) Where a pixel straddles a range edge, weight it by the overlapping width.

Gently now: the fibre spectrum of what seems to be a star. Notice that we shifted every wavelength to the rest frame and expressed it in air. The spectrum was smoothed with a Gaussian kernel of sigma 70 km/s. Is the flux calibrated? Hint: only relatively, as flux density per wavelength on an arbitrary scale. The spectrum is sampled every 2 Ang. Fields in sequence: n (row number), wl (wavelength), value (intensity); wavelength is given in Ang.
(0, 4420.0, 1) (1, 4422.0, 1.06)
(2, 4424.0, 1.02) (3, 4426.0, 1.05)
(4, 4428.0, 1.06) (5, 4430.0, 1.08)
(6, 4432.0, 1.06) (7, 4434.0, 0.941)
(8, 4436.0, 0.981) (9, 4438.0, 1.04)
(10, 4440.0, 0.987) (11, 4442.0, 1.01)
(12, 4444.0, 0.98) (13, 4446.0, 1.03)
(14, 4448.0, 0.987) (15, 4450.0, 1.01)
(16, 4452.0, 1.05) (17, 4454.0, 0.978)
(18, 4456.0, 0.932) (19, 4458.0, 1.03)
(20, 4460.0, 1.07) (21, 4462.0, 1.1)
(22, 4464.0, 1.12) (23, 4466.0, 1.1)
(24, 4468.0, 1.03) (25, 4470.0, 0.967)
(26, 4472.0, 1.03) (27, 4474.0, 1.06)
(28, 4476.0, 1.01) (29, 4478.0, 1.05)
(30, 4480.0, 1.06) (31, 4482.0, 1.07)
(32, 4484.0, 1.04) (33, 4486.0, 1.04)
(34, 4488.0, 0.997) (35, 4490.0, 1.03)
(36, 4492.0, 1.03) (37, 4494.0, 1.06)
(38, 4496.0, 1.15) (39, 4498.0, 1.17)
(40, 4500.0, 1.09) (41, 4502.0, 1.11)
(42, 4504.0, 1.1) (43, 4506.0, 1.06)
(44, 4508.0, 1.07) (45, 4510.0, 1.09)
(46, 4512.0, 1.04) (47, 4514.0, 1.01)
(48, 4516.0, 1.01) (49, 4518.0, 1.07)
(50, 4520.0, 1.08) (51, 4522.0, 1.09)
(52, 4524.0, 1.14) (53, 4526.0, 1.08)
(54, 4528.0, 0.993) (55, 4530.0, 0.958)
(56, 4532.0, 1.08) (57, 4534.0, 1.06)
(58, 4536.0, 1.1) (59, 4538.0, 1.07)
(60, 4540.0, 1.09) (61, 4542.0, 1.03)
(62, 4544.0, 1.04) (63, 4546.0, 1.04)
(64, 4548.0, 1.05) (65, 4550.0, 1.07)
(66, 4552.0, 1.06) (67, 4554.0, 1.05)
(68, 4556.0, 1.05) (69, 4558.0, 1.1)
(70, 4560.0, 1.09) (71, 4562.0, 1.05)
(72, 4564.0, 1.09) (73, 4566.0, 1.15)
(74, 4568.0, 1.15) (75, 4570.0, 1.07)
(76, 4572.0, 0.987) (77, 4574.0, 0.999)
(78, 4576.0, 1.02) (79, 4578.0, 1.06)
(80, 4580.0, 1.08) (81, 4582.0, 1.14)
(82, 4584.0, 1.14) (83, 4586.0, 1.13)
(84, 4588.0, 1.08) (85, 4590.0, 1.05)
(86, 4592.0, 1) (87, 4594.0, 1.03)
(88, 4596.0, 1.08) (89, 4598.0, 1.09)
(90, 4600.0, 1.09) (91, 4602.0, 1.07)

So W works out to 1.18 Ang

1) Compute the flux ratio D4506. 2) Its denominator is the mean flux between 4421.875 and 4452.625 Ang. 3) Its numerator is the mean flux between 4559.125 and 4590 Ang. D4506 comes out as 1.06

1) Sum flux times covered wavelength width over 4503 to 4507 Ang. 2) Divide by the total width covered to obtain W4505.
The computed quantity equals 1.08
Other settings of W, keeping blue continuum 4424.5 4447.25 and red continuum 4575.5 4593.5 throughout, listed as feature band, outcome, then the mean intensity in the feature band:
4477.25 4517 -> -0.8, 1.06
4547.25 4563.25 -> 0.0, 1.07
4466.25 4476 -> 0.1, 1.03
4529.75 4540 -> -0.1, 1.06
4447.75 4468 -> -0.2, 1.04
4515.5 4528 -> -0.2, 1.07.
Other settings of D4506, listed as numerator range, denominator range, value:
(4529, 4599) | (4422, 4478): 1.04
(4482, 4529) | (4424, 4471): 1.04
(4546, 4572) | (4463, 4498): 1.02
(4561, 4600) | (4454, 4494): 1.03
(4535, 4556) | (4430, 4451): 1.05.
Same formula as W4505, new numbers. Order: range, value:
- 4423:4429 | 1.04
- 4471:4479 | 1.04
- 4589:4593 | 1.02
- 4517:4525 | 1.09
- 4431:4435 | 1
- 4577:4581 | 1.07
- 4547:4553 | 1.06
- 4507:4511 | 1.08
